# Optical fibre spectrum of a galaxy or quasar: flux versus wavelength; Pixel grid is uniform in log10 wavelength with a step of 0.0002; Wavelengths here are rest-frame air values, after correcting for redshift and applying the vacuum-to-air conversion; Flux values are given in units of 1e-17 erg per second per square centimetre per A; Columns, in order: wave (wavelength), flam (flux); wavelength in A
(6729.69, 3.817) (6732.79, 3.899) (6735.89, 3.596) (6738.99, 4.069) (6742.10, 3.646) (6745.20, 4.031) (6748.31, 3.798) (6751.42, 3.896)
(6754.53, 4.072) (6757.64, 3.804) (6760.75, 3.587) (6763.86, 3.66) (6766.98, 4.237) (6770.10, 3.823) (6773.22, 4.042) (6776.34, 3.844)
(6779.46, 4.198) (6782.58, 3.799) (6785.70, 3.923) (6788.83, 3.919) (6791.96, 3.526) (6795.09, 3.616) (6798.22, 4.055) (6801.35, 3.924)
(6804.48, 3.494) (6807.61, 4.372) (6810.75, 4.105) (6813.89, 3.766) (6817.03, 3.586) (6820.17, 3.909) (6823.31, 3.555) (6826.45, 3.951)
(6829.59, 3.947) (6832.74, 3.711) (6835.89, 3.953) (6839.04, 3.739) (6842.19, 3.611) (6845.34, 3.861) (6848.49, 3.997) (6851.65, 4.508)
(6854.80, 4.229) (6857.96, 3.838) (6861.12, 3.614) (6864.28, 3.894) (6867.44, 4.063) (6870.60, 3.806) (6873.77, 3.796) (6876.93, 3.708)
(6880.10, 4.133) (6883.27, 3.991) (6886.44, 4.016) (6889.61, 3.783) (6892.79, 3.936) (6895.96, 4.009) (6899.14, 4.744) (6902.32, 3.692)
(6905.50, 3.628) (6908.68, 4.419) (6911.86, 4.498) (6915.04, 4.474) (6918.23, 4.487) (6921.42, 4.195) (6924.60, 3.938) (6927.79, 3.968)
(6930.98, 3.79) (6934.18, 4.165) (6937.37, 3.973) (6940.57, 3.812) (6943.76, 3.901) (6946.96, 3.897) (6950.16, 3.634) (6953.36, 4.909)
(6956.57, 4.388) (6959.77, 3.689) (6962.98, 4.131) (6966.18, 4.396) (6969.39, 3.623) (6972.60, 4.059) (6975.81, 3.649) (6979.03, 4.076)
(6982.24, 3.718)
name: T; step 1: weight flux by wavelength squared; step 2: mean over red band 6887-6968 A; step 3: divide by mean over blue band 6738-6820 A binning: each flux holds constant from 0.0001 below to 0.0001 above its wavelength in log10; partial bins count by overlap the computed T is 1.10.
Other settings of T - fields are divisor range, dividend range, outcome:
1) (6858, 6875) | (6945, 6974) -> 1.09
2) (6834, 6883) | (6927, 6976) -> 1.05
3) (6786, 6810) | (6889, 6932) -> 1.10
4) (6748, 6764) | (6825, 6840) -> 1.04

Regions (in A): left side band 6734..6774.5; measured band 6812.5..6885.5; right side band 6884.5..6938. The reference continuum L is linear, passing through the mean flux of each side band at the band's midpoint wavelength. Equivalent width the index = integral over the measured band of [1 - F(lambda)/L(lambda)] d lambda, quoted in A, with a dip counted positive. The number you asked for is 2.37 A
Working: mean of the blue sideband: 3.87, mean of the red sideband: 4.1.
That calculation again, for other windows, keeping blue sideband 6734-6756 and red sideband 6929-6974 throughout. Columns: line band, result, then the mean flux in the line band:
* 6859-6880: 0.7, 3.84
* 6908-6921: -1.5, 4.45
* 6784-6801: 0.4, 3.82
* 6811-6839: 0.9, 3.81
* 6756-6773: 0.2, 3.84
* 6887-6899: -0.1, 4.02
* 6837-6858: -0.2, 3.98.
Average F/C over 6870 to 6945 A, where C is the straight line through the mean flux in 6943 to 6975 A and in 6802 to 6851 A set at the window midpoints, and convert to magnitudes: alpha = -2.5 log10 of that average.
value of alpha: -0.02 mag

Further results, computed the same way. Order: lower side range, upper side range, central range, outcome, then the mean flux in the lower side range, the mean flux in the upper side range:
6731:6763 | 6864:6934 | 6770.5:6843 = 0.019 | 3.84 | 4.05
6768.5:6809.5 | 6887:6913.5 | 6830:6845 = 0.056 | 3.89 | 4.09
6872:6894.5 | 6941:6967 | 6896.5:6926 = -0.064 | 3.91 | 4.1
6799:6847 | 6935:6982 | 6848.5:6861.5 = -0.056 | 3.84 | 4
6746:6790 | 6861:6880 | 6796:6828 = 0.004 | 3.9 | 3.85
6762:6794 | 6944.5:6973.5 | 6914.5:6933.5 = -0.022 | 3.89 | 4.08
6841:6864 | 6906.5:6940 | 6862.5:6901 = 0.016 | 3.95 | 4.17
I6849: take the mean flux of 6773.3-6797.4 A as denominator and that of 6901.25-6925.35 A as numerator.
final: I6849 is 1.09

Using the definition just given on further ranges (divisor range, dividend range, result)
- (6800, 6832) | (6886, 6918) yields 1.07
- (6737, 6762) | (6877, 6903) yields 1.04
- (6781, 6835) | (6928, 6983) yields 1.04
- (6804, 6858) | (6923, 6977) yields 1.02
